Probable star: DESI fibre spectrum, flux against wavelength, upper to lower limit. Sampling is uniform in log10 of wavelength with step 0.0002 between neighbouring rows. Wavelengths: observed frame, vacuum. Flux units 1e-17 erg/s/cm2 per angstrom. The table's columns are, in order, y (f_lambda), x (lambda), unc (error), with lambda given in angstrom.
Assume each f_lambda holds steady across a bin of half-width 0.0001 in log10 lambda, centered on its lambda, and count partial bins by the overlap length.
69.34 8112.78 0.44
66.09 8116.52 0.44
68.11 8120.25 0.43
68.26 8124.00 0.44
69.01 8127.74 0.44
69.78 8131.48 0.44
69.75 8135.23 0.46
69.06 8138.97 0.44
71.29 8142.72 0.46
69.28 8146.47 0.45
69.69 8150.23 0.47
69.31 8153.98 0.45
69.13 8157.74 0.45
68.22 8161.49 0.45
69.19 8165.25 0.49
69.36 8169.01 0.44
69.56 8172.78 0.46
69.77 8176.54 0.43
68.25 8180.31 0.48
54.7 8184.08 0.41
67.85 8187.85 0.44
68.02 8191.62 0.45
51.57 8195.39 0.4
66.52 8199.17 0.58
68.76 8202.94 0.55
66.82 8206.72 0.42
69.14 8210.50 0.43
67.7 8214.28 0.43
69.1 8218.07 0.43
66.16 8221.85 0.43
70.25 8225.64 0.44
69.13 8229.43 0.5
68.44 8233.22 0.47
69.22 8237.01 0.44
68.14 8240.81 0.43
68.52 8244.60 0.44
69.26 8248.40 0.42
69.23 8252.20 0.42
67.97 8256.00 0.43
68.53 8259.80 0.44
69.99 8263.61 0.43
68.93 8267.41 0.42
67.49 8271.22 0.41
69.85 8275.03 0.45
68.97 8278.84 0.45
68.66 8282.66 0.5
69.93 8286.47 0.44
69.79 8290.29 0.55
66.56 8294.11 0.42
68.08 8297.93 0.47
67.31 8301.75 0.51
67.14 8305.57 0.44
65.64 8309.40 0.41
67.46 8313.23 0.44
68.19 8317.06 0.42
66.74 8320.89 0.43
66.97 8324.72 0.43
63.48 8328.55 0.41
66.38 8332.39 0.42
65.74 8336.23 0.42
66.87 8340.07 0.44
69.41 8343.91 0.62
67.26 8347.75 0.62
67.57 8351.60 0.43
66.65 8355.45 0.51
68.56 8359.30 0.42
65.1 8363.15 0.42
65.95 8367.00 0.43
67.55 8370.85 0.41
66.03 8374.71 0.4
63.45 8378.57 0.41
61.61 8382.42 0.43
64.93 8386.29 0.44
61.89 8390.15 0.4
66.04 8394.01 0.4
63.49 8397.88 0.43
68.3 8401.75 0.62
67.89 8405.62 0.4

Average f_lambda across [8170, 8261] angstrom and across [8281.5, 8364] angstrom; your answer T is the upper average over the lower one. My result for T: 1.00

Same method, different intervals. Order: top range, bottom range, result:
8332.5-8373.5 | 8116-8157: 0.97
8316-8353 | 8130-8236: 0.99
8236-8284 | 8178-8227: 1.05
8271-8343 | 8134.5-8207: 1.00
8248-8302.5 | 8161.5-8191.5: 1.02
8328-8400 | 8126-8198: 0.97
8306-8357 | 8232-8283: 0.97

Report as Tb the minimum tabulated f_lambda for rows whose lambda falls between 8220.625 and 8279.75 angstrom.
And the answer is 66.16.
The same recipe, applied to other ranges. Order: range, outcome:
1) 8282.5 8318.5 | 65.64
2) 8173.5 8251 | 51.57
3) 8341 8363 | 66.65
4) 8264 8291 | 67.49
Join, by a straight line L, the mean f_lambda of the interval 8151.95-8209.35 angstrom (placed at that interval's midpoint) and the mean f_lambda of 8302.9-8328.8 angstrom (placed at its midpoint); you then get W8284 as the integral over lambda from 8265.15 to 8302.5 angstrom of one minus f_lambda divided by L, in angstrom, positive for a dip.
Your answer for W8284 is -1.1 angstrom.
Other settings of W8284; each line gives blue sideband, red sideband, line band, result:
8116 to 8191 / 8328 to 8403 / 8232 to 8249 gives -0.4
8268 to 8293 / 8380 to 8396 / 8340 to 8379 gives -1.1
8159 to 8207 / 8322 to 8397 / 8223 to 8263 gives -1.7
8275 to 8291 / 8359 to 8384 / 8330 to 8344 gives 0.0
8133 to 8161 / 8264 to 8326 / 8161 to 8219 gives 2.3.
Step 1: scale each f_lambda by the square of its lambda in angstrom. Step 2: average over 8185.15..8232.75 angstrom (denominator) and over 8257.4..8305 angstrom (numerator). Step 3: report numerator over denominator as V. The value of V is 1.05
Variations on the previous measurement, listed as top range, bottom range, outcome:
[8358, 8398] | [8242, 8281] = 0.97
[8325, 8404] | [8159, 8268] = 1.01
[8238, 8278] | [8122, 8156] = 1.02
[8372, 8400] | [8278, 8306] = 0.96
